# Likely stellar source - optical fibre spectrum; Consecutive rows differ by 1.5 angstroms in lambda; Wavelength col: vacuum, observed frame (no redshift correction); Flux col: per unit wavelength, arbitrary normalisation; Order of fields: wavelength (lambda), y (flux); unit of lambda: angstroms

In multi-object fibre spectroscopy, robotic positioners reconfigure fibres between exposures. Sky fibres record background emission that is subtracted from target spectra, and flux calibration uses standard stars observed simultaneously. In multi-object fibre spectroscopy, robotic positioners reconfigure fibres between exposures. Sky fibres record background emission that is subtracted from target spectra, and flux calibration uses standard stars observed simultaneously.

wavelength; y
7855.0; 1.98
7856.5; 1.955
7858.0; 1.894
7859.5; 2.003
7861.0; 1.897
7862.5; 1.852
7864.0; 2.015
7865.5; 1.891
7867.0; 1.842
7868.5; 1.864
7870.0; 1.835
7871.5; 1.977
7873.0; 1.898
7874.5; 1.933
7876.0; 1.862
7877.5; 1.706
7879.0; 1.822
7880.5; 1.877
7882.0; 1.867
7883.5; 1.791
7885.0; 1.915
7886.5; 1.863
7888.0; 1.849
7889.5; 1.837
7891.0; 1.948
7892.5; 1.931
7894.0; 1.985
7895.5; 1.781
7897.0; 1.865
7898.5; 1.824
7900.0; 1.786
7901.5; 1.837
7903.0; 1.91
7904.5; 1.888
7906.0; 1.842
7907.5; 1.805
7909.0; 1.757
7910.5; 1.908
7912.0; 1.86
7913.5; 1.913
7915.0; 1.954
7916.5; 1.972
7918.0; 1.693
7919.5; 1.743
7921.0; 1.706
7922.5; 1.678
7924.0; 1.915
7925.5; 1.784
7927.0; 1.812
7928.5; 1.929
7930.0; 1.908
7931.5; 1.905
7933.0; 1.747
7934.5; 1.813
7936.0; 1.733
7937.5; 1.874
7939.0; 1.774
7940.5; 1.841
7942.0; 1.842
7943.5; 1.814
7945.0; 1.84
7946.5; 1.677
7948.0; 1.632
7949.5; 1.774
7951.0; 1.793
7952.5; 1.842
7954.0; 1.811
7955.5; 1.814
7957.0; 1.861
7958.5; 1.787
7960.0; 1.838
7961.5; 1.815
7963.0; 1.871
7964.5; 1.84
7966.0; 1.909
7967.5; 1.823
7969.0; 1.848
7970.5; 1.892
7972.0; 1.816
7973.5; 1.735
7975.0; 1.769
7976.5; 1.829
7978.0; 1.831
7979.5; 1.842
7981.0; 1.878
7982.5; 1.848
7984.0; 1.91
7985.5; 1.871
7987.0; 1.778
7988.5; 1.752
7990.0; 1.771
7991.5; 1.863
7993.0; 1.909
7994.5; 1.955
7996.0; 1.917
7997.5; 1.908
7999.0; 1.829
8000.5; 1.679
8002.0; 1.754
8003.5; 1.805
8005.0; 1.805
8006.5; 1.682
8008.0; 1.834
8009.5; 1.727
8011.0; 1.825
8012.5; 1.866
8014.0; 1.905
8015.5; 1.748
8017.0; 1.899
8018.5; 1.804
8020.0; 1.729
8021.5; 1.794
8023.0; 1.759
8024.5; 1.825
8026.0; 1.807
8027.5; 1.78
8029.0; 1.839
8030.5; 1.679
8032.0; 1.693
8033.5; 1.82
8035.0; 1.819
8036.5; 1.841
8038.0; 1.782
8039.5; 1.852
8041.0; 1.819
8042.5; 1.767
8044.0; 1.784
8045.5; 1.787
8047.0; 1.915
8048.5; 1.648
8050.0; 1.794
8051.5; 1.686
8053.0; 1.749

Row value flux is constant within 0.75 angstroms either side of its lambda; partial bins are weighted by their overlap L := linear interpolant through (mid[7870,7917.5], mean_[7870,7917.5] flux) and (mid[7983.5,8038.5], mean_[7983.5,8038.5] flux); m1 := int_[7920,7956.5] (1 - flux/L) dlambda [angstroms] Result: 0.9 angstroms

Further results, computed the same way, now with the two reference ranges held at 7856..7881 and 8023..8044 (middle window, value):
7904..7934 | 0.4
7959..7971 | -0.1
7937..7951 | 0.5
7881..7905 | 0.1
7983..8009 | -0.1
